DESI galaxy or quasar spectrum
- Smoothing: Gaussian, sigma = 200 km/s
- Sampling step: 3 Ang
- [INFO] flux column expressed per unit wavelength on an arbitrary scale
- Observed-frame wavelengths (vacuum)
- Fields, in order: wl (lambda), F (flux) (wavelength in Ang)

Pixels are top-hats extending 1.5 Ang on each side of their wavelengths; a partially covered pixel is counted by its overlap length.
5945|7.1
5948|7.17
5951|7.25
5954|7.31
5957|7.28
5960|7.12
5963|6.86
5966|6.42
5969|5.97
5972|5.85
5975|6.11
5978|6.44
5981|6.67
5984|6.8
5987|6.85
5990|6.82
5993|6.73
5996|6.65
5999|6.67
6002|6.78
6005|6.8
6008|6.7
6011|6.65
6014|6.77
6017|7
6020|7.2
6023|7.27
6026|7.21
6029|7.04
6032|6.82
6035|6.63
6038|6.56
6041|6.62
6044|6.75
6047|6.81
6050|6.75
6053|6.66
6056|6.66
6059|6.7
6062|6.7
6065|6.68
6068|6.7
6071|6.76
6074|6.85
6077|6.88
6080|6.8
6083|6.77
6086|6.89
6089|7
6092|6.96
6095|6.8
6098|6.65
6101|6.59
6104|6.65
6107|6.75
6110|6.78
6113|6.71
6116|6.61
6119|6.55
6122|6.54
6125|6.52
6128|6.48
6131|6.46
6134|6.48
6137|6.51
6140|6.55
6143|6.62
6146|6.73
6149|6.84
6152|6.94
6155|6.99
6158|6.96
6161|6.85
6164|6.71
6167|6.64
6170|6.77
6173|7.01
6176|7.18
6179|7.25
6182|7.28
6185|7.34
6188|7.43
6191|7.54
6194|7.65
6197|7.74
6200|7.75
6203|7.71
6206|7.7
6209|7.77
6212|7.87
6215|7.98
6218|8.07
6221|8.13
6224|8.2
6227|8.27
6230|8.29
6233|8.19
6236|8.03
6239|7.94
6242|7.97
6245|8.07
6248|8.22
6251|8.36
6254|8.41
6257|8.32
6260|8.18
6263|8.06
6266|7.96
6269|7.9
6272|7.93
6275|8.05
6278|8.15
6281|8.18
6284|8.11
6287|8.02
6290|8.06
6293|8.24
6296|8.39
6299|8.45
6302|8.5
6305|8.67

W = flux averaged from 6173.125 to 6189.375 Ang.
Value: 7.27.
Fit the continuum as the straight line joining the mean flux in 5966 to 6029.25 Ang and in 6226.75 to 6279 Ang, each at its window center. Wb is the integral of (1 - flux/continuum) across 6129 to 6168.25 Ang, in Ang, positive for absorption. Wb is 4.3 Ang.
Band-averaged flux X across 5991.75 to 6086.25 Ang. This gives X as 6.79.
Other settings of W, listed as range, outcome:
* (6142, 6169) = 6.81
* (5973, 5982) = 6.36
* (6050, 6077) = 6.72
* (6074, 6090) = 6.86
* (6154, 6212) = 7.3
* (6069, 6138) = 6.7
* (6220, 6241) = 8.15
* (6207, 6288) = 8.1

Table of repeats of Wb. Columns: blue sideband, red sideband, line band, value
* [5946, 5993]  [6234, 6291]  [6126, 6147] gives 2.7 Ang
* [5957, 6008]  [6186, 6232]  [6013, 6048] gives -0.1 Ang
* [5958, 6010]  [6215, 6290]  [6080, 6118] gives 2.6 Ang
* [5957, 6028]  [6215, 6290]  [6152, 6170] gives 1.9 Ang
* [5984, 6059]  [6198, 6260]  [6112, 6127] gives 1.7 Ang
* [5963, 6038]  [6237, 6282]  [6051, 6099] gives 2.2 Ang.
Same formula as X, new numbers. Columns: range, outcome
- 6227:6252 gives 8.14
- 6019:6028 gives 7.22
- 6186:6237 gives 7.89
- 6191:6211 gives 7.71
